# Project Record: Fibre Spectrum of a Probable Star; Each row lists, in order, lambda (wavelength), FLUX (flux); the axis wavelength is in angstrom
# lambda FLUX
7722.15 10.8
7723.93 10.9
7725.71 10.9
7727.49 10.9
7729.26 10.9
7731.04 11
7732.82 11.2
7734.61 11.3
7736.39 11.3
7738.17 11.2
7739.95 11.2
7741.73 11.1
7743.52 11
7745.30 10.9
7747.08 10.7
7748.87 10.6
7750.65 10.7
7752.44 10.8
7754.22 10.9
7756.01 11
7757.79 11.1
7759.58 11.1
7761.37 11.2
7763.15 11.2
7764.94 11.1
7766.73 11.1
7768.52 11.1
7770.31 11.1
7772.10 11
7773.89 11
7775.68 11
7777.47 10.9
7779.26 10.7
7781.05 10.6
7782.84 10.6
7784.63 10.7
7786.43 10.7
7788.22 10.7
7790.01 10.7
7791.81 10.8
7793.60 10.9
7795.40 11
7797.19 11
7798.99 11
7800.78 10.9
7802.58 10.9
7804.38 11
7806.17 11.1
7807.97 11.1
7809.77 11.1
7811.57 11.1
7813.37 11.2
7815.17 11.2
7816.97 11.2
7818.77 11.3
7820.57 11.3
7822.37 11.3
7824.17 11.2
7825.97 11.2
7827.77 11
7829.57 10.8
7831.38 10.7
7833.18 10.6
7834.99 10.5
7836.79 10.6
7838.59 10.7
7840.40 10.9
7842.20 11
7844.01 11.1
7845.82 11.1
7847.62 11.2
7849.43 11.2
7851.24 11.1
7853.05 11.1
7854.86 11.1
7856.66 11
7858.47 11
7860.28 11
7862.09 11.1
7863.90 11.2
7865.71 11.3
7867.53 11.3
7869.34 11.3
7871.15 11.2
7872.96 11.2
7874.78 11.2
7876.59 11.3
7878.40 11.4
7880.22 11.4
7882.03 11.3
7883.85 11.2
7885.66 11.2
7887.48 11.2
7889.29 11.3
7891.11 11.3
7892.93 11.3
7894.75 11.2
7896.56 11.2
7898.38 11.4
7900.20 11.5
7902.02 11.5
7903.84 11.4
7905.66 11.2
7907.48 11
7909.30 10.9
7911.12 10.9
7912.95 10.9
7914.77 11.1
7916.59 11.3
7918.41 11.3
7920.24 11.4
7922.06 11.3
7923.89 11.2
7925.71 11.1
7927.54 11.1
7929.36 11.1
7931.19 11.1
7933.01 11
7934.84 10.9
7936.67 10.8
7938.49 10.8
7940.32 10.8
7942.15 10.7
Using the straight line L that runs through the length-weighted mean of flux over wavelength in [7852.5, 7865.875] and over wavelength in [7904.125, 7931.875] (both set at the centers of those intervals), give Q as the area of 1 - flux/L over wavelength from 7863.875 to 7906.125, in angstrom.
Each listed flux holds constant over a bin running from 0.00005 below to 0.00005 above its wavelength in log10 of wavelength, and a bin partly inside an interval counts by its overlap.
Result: -0.70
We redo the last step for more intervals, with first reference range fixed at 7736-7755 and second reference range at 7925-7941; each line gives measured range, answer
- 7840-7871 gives -0.5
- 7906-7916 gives 0.0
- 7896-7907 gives -0.4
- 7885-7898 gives -0.3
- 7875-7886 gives -0.3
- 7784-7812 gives 0.1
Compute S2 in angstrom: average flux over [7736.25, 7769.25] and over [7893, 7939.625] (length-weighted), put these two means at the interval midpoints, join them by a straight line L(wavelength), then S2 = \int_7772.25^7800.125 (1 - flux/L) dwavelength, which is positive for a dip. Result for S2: 0.5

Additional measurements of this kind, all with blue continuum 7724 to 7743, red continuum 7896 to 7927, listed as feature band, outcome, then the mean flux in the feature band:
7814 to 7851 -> 0.5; 11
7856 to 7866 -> 0.1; 11.1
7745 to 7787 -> 0.8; 10.9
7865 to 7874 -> -0.1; 11.2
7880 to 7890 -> -0.1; 11.3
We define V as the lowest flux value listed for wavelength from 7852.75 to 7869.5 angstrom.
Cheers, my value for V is 11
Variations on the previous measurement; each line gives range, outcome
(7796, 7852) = 10.5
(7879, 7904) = 11.2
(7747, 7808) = 10.6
